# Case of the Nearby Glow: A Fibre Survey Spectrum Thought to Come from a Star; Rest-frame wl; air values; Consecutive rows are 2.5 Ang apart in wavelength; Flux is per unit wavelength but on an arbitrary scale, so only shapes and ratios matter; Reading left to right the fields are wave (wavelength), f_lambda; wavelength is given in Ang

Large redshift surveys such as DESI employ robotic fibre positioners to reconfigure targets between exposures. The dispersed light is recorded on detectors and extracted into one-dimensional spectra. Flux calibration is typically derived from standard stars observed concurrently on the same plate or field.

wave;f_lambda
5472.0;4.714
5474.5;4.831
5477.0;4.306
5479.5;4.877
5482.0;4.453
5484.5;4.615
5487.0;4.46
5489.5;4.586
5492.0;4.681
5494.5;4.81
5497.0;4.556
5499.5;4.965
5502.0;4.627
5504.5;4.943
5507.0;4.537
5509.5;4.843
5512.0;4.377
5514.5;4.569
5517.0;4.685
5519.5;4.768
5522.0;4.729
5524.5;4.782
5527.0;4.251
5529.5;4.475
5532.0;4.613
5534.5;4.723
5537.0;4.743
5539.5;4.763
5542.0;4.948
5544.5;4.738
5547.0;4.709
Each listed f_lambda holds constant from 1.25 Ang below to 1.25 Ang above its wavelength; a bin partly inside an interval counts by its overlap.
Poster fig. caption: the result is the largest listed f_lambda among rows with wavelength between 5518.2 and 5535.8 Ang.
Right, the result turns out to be 4.782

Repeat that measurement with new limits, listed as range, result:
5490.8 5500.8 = 4.965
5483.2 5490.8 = 4.615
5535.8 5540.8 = 4.763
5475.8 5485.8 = 4.877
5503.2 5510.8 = 4.943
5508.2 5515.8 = 4.843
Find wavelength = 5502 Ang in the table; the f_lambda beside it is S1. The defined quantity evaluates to 4.627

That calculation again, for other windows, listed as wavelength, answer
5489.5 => 4.586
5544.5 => 4.738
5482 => 4.453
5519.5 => 4.768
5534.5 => 4.723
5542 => 4.948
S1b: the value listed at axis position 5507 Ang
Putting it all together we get 4.537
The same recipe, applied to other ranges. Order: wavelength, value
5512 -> 4.377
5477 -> 4.306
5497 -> 4.556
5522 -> 4.729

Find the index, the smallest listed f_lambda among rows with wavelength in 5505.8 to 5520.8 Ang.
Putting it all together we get 4.377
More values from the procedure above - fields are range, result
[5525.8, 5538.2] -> 4.251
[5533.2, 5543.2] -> 4.723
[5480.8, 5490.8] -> 4.453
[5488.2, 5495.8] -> 4.586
